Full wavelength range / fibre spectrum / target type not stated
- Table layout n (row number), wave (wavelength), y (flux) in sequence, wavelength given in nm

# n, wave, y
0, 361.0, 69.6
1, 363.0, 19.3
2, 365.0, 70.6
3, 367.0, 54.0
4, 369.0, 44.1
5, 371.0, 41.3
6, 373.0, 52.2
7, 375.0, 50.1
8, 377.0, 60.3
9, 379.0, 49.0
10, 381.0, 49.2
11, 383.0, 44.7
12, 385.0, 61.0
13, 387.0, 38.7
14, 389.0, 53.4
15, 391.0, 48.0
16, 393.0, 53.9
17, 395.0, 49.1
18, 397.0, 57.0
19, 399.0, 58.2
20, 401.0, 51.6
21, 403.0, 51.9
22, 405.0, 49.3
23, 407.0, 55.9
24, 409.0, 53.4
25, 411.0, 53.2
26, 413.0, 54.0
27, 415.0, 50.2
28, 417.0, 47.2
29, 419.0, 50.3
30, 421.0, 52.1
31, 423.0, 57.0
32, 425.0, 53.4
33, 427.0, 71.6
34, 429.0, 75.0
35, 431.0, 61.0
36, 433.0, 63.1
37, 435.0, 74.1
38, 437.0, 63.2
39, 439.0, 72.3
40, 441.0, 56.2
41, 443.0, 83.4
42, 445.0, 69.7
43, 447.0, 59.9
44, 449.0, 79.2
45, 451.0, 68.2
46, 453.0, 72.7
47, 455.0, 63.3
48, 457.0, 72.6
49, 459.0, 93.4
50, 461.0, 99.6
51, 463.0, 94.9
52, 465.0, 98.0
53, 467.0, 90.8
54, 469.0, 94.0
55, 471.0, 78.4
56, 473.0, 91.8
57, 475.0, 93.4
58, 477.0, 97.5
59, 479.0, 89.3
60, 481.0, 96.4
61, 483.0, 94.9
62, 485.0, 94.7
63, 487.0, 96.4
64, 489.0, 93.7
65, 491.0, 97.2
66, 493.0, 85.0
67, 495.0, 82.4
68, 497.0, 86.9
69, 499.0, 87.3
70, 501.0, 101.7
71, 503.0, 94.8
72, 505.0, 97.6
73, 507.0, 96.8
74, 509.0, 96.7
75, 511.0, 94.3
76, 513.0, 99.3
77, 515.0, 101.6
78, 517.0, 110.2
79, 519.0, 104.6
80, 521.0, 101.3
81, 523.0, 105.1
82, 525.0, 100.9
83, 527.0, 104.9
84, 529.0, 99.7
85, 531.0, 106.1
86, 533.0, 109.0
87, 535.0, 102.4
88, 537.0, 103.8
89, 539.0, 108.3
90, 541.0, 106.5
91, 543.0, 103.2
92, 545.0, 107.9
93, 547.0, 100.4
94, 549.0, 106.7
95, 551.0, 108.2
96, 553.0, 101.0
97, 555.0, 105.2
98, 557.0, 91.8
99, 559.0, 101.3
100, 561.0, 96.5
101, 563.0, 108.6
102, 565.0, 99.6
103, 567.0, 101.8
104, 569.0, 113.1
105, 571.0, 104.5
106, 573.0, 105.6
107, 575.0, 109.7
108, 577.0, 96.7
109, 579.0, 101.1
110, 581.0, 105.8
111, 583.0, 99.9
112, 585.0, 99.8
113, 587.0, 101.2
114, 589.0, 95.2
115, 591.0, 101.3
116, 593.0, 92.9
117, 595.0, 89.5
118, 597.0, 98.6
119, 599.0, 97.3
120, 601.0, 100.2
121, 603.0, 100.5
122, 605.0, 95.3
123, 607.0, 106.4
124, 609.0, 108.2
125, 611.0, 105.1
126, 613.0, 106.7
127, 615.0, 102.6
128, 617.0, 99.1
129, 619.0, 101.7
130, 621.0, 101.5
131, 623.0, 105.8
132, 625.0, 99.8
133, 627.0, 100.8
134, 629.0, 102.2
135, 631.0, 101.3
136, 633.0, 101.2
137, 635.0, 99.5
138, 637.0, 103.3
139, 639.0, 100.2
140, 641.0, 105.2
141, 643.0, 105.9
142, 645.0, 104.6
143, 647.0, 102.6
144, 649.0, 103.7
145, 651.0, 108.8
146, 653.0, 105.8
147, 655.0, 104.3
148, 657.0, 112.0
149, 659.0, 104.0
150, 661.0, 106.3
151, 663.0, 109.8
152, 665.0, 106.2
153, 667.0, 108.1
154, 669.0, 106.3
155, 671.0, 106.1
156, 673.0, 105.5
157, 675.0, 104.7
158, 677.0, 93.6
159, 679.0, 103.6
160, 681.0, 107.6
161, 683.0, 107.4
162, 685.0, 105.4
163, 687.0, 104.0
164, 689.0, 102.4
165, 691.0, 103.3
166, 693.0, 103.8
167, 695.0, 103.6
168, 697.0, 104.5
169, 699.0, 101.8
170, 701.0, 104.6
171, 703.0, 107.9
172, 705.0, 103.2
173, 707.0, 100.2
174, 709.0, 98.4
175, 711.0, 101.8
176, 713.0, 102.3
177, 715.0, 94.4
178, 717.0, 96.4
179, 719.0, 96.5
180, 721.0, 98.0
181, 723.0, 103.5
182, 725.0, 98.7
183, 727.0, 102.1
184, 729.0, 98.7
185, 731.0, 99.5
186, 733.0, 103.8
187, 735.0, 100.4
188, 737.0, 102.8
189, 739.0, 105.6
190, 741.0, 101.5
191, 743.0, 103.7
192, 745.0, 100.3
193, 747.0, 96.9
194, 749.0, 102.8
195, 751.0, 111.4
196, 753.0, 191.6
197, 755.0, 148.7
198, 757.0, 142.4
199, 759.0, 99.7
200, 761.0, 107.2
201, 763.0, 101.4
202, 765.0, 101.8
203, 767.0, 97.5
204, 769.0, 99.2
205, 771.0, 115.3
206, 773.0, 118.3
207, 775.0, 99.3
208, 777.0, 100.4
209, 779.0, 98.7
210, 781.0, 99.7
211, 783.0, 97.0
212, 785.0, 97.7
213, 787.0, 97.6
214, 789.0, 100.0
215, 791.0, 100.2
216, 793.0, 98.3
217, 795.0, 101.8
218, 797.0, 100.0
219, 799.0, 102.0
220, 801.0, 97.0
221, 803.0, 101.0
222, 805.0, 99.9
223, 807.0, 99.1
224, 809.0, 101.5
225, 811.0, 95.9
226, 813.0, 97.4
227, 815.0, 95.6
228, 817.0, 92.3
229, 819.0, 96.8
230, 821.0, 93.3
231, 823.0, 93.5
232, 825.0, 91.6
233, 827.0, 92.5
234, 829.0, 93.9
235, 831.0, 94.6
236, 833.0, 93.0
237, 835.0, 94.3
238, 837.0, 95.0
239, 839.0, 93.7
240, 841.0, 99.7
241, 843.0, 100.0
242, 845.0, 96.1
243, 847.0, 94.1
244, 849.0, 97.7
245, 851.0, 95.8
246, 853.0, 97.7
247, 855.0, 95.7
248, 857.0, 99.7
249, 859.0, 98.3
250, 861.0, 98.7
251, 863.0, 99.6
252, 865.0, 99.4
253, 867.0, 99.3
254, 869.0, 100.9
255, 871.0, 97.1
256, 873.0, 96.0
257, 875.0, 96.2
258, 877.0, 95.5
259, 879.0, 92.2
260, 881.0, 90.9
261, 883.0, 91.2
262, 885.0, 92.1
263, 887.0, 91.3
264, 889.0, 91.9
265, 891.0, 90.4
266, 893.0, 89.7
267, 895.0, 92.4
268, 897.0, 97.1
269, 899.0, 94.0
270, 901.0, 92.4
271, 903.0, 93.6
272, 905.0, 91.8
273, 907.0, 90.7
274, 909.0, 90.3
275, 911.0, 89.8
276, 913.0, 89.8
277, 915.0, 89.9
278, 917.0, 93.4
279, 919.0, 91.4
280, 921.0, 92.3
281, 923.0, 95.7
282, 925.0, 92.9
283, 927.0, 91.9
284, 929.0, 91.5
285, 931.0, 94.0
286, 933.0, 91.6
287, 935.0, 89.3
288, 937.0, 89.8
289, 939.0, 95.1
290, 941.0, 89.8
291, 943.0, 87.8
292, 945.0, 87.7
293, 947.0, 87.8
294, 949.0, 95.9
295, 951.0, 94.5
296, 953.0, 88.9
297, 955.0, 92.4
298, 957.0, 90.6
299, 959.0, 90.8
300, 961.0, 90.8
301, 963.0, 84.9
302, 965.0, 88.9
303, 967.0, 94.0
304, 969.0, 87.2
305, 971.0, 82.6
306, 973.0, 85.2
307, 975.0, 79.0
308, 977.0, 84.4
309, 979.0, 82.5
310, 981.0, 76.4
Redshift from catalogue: 0.15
